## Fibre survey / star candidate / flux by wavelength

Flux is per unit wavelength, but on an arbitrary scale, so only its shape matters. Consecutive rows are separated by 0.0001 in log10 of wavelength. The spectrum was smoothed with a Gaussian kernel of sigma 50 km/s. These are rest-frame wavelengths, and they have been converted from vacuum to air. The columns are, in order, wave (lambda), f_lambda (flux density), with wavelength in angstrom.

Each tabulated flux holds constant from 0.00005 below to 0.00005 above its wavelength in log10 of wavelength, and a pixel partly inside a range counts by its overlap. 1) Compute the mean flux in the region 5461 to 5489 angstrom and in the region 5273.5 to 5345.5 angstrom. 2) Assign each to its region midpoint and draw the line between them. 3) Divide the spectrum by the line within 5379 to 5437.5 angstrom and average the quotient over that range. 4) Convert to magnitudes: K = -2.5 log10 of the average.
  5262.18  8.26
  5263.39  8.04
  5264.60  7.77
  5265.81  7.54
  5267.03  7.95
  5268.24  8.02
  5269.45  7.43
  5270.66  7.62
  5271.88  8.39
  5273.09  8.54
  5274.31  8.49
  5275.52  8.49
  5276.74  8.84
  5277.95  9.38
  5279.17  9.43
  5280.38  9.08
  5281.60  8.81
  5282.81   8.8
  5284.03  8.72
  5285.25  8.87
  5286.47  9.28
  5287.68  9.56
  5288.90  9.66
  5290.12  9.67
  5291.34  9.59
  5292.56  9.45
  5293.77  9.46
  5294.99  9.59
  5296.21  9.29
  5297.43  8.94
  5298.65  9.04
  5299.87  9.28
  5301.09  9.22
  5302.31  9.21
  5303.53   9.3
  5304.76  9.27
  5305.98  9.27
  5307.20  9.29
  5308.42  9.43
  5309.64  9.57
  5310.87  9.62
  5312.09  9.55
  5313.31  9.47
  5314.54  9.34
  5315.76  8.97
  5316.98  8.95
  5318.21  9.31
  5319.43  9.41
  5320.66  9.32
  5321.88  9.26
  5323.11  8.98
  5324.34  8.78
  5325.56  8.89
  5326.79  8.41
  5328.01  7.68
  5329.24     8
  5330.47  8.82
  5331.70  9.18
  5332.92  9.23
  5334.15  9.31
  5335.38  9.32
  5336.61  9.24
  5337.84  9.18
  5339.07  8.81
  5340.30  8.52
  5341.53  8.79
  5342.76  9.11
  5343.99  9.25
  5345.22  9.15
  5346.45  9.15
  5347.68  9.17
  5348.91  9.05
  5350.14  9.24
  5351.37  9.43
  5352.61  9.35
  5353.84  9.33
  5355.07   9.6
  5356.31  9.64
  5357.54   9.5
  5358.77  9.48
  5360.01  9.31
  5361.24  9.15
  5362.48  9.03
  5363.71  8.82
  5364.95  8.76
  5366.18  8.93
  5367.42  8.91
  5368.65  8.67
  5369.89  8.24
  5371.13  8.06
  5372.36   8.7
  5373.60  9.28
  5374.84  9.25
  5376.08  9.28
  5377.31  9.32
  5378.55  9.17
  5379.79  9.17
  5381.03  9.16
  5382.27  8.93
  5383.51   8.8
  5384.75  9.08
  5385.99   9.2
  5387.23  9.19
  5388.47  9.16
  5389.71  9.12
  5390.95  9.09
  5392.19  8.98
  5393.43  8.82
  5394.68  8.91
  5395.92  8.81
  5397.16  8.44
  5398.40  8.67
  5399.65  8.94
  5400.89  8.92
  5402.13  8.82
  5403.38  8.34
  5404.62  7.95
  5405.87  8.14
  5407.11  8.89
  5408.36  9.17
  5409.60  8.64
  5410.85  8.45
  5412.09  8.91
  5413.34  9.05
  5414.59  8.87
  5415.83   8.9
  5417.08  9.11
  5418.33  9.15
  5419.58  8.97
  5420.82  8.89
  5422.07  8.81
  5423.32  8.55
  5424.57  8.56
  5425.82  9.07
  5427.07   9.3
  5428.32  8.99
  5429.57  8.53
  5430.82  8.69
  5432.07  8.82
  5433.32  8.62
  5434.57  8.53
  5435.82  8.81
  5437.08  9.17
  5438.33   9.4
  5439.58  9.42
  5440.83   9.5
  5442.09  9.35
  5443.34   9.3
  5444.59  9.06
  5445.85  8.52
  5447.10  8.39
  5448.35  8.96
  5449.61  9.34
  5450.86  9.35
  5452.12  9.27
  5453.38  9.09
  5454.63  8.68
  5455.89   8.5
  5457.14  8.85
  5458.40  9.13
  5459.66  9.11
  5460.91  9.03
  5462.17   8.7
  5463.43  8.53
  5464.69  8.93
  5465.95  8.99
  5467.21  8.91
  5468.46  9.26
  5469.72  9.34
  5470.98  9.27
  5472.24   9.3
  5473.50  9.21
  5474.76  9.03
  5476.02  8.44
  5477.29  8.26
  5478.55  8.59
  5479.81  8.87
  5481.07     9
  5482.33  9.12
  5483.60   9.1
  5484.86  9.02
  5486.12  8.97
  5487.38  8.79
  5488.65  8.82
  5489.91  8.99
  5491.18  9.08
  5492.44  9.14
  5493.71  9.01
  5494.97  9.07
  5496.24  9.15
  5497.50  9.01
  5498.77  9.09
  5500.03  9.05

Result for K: 0.02 mag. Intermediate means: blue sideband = 9.12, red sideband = 8.93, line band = 8.85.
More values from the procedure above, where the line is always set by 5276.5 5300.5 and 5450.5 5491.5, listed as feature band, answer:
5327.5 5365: 0.007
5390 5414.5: 0.039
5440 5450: -0.007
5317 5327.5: 0.020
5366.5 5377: 0.035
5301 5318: -0.013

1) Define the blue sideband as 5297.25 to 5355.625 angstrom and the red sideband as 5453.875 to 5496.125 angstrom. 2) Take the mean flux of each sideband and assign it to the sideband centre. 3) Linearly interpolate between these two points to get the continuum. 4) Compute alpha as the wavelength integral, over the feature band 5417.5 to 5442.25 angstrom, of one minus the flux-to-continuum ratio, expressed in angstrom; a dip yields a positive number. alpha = 0.13 angstrom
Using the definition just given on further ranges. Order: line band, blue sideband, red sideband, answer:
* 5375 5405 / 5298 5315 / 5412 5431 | 0.3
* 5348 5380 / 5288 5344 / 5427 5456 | 0.0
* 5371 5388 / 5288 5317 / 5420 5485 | 0.1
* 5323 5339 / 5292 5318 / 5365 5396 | 0.6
